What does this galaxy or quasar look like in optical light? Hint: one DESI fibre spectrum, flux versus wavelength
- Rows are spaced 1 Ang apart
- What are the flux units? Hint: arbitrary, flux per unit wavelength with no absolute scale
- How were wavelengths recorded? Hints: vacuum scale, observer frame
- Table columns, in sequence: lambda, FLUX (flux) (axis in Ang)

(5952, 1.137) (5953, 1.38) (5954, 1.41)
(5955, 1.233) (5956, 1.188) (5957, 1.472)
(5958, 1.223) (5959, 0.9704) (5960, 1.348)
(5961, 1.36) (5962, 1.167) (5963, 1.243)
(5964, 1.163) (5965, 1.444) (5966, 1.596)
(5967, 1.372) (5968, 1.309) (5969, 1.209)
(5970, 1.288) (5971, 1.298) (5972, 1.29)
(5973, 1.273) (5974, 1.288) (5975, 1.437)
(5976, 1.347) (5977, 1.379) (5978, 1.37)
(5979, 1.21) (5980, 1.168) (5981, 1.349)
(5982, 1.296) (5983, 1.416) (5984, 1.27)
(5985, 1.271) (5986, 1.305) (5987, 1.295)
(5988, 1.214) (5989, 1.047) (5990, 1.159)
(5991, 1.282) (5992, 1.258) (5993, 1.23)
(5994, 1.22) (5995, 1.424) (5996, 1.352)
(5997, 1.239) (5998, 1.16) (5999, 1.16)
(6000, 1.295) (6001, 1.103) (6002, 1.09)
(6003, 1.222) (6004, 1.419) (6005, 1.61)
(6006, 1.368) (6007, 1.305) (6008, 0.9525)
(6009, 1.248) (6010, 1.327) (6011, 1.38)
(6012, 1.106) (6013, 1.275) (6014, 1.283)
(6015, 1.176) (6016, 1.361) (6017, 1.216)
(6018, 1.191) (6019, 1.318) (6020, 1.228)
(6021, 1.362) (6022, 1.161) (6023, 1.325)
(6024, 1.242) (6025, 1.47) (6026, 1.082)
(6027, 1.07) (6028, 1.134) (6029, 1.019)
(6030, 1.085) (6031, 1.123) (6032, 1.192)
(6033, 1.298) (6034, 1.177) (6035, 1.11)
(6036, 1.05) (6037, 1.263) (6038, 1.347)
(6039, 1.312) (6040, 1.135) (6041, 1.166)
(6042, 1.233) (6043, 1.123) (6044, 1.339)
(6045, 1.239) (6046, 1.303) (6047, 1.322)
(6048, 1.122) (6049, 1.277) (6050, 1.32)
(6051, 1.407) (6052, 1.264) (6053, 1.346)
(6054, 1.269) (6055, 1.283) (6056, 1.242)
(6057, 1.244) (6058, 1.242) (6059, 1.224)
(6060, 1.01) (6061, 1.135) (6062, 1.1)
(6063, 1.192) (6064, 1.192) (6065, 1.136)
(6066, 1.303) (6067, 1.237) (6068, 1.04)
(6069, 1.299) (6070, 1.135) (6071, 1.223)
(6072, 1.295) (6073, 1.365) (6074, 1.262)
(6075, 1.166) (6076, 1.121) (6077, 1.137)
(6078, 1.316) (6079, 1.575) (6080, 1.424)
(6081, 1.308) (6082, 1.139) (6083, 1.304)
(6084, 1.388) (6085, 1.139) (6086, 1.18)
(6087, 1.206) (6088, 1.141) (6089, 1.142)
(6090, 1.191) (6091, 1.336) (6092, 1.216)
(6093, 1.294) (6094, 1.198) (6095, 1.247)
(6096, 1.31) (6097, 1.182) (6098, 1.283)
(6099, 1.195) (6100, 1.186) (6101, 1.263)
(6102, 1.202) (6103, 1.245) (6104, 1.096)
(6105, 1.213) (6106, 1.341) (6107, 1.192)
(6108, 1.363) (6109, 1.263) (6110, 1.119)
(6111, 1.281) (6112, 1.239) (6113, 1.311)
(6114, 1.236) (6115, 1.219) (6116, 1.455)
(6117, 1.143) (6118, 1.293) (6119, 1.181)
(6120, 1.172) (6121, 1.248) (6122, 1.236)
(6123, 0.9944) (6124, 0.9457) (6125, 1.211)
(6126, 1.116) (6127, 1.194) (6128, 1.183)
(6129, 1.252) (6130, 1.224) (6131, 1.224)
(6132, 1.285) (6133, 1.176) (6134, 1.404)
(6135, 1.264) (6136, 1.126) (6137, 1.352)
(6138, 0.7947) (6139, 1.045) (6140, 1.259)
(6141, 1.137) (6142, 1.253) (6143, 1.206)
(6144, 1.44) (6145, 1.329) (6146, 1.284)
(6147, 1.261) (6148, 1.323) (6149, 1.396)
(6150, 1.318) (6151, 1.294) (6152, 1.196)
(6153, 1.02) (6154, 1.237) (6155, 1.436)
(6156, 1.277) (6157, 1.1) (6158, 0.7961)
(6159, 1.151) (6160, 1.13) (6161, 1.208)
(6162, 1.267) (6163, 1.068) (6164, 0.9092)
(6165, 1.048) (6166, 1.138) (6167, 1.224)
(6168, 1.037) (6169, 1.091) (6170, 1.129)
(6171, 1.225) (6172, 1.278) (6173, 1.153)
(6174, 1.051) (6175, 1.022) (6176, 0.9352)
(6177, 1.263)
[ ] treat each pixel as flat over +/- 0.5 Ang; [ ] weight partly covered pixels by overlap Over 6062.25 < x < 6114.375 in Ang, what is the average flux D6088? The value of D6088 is 1.24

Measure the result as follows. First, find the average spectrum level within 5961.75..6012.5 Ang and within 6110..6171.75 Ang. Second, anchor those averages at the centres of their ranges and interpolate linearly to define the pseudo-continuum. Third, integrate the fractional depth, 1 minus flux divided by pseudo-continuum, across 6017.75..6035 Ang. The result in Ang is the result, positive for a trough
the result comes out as 0.8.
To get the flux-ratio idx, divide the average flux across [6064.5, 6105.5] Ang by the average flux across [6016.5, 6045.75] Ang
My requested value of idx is 1.02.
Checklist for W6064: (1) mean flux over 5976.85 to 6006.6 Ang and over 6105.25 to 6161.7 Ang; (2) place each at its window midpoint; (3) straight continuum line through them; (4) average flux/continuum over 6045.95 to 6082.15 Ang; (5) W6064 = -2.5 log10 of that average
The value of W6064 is 0.001 mag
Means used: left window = 1.27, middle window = 1.24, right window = 1.22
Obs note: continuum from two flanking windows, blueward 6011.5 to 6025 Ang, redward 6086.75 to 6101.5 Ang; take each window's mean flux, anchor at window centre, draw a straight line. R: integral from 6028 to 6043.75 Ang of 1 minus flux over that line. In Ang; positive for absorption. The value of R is 0.9 Ang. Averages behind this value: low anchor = 1.26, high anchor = 1.23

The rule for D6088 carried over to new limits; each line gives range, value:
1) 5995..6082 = 1.24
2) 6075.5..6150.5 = 1.23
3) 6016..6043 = 1.21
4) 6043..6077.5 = 1.23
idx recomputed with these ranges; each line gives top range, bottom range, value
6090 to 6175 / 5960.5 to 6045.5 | 0.96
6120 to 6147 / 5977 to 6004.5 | 0.96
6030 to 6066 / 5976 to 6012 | 0.96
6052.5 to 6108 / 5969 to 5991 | 0.96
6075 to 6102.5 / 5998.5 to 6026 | 0.98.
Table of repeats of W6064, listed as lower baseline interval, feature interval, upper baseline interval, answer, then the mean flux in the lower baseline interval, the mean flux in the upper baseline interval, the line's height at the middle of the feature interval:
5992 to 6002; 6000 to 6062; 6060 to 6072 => -0.02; 1.24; 1.18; 1.21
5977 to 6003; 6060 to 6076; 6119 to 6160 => 0.03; 1.25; 1.2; 1.23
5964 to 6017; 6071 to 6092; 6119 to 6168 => -0.02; 1.28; 1.19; 1.23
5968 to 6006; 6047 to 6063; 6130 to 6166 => 0.01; 1.28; 1.2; 1.25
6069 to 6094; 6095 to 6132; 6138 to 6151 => 0.03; 1.25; 1.25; 1.25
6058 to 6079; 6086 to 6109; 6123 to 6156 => -0.02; 1.2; 1.22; 1.21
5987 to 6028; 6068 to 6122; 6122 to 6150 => -0.02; 1.25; 1.21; 1.22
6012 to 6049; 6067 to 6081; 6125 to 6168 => -0.04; 1.22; 1.2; 1.21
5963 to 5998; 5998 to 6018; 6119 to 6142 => 0.02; 1.29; 1.18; 1.27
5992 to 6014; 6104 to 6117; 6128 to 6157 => -0.01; 1.26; 1.24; 1.24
